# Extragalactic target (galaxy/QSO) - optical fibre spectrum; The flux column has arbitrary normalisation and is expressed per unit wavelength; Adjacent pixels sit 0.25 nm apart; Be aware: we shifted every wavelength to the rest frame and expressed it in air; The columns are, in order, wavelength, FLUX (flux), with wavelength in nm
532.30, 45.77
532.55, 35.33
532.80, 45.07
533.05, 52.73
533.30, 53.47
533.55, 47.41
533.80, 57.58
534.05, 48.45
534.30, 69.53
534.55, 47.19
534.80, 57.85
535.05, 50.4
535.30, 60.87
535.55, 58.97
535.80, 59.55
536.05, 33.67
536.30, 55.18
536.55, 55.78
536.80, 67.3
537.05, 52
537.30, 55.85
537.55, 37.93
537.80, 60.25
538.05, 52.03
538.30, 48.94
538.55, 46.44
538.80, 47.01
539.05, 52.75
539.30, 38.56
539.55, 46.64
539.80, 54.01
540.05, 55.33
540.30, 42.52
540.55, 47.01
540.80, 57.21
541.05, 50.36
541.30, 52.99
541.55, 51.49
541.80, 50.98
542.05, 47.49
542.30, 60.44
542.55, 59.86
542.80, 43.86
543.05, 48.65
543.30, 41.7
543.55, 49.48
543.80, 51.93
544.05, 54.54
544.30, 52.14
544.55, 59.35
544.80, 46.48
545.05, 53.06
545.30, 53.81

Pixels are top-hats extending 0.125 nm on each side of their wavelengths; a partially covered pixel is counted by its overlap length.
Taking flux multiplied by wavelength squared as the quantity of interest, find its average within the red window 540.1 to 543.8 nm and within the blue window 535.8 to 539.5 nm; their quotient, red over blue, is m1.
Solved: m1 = 1.02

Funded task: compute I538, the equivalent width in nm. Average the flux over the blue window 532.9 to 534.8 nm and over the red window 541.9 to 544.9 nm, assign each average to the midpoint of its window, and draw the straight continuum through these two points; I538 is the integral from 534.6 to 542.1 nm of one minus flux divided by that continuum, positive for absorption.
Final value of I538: 0.164 nm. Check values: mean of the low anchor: 53.9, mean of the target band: 51.6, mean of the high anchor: 51.4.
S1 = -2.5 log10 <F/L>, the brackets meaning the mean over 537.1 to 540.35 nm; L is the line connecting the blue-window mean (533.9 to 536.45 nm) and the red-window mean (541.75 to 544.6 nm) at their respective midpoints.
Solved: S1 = 0.08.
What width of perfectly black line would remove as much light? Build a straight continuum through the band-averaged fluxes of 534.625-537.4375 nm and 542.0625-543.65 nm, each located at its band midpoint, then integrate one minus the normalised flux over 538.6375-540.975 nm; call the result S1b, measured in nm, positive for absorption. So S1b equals 0.155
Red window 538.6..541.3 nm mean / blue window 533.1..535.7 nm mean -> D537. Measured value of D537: 0.9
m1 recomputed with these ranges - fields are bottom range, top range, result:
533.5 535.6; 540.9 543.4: 0.94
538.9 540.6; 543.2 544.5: 1.07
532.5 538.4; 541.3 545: 1.00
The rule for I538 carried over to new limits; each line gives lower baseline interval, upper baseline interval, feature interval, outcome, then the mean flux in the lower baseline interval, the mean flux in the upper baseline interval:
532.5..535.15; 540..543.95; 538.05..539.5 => 0.111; 51.8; 50.6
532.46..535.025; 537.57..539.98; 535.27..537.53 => -0.181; 51.6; 49.2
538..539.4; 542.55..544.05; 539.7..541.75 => -0.137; 47.5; 48.8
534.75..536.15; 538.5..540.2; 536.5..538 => -0.095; 53.7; 48.7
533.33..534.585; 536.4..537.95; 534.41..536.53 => 0.055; 54.5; 54.8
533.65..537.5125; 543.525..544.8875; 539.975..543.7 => 0.191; 54.9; 52.7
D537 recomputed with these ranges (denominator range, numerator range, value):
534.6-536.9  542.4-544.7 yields 0.93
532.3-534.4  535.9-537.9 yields 1.03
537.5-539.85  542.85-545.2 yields 1.04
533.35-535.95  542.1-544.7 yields 0.94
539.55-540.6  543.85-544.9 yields 1.07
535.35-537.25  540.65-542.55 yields 0.97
